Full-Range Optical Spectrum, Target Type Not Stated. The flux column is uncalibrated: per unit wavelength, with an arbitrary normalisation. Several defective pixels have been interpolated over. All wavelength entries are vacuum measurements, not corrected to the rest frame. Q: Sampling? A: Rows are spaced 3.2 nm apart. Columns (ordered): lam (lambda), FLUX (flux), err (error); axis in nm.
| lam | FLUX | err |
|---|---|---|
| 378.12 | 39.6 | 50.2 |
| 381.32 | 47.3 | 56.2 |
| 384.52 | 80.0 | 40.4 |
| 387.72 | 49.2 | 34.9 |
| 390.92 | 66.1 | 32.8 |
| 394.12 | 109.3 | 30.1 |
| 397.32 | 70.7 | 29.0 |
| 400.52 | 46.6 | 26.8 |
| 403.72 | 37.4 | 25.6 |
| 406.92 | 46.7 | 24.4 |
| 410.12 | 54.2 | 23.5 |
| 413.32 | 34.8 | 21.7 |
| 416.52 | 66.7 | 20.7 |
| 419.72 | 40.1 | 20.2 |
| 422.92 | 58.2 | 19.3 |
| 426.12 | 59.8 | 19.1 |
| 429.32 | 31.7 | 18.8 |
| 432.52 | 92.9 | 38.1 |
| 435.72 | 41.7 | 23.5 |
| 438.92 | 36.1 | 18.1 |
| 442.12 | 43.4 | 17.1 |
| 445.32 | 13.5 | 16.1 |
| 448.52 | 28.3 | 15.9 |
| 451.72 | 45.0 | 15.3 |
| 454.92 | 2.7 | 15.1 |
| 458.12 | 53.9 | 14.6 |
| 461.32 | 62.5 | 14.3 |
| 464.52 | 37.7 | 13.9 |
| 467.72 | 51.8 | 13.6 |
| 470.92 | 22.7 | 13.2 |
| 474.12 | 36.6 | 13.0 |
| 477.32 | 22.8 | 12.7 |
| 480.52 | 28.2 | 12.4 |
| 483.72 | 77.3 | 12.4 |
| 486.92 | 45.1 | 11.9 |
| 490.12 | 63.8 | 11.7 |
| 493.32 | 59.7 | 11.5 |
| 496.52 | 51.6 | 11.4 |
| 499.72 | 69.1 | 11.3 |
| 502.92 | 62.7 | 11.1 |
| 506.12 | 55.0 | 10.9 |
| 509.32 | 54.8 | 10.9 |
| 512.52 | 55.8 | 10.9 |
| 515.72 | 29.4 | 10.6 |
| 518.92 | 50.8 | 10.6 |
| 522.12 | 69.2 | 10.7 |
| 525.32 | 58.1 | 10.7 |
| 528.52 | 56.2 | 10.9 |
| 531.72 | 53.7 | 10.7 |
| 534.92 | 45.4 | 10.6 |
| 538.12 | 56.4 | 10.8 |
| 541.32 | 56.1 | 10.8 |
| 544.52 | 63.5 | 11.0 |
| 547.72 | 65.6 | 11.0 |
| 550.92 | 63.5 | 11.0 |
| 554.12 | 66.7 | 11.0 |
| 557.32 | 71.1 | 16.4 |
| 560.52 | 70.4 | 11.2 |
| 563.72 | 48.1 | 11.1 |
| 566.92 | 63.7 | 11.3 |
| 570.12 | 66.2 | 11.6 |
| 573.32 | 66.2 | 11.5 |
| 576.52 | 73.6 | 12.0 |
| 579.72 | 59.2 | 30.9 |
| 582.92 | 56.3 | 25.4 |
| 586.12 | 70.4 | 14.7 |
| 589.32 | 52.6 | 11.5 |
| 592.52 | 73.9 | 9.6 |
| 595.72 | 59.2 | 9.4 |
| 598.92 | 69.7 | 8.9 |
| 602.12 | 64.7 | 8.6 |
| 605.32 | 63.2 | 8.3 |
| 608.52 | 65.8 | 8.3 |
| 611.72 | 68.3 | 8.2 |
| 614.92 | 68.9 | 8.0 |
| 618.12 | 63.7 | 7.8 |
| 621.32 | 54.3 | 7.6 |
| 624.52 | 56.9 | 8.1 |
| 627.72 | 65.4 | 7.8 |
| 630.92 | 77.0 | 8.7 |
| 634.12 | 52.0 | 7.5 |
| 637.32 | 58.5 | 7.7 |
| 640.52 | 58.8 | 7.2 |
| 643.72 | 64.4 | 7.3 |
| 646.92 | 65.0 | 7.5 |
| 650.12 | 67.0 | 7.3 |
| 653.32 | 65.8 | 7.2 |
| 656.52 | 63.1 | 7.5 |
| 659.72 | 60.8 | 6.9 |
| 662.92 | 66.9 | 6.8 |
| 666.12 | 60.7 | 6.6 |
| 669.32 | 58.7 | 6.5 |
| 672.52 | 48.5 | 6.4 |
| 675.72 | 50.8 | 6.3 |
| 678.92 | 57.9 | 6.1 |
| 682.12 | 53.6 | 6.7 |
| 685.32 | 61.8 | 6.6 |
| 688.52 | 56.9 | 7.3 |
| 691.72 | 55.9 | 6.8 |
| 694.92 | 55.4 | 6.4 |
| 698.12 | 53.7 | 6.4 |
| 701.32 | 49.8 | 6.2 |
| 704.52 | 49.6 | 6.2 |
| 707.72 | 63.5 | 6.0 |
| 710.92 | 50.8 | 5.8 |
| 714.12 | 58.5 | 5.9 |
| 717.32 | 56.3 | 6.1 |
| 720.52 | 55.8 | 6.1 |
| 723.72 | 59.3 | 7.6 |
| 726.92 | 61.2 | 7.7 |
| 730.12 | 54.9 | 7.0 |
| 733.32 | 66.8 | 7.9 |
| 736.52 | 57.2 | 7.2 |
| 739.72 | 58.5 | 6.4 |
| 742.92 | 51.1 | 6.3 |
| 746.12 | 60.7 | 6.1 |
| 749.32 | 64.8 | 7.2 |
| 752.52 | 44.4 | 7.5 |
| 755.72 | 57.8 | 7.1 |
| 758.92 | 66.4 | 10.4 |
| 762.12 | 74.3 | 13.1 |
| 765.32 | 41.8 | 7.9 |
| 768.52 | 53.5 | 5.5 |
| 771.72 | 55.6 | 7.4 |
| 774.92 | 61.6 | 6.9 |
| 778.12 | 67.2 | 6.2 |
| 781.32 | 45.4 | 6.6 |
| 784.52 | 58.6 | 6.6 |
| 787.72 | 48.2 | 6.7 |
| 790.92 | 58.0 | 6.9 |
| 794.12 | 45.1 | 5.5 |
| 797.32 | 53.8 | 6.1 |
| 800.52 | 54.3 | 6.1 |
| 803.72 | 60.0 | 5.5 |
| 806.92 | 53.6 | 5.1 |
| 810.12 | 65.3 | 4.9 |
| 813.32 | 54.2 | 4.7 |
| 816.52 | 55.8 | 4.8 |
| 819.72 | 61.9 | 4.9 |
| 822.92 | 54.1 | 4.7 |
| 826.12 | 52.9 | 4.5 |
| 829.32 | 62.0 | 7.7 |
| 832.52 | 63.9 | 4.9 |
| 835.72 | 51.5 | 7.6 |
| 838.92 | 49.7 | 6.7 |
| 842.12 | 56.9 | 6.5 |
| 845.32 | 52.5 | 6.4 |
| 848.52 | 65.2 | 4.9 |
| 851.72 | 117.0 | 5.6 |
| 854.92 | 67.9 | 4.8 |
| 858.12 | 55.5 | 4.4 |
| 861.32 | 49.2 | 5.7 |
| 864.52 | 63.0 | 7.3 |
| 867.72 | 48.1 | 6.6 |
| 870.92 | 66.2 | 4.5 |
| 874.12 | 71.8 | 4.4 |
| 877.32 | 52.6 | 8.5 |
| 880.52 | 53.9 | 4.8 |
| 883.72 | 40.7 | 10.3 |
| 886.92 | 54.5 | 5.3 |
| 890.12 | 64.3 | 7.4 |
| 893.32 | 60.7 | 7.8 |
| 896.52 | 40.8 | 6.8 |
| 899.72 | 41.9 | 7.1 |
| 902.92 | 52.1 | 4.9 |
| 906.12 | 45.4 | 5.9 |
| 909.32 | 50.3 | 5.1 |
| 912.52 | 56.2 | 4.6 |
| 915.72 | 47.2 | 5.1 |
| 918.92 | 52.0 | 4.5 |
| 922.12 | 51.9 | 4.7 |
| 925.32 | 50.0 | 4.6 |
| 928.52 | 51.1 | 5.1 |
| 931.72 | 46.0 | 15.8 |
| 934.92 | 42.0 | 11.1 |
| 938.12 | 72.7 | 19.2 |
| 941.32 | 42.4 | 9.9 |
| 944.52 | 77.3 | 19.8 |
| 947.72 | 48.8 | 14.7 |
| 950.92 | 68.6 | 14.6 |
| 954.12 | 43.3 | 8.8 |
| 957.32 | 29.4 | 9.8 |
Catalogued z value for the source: 0.298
